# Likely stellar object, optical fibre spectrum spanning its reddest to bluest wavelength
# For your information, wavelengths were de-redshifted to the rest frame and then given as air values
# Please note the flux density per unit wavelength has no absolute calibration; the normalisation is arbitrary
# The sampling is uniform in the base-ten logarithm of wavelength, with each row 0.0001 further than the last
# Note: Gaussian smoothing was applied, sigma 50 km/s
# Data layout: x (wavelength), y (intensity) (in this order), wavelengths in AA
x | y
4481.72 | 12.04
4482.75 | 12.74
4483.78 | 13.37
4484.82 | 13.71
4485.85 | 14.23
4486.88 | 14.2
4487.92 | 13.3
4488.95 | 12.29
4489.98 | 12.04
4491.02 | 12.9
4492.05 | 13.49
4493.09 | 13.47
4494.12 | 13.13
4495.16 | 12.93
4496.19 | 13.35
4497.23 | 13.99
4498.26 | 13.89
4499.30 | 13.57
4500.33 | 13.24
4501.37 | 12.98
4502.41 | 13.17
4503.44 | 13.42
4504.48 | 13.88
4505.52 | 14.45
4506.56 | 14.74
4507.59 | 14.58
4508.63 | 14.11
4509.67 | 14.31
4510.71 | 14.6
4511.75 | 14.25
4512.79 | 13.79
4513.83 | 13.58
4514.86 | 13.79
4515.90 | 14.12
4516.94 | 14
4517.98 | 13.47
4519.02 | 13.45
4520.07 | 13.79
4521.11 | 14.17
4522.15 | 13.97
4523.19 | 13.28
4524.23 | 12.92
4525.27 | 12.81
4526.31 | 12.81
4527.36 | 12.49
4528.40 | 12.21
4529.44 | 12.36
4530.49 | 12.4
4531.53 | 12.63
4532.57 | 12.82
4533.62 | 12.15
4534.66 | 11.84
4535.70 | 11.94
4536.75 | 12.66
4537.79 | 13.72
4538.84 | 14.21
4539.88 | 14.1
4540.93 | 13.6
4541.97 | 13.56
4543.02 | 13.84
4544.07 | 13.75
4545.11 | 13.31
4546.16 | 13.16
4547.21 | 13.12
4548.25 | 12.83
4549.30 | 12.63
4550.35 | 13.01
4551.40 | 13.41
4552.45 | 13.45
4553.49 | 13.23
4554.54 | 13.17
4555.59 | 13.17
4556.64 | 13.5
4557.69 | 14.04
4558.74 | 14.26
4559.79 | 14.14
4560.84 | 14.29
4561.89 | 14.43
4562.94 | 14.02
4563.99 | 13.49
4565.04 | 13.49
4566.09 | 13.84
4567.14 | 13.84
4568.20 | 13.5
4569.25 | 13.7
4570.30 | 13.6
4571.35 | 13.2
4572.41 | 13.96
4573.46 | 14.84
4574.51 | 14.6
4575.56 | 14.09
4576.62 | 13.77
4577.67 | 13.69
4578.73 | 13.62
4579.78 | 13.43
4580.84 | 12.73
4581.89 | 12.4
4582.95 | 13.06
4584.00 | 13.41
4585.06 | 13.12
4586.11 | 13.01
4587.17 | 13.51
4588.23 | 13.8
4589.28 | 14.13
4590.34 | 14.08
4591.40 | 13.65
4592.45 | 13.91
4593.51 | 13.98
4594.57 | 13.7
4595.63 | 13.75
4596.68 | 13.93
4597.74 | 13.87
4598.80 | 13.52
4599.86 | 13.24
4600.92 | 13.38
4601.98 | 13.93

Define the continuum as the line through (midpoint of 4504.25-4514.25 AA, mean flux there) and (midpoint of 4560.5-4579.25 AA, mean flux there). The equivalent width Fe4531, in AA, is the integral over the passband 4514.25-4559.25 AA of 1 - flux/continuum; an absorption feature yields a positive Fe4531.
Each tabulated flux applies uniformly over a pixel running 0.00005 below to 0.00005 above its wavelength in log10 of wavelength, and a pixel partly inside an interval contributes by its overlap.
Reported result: 2.7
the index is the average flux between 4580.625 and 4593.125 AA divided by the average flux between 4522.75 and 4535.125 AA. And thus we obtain 1.1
